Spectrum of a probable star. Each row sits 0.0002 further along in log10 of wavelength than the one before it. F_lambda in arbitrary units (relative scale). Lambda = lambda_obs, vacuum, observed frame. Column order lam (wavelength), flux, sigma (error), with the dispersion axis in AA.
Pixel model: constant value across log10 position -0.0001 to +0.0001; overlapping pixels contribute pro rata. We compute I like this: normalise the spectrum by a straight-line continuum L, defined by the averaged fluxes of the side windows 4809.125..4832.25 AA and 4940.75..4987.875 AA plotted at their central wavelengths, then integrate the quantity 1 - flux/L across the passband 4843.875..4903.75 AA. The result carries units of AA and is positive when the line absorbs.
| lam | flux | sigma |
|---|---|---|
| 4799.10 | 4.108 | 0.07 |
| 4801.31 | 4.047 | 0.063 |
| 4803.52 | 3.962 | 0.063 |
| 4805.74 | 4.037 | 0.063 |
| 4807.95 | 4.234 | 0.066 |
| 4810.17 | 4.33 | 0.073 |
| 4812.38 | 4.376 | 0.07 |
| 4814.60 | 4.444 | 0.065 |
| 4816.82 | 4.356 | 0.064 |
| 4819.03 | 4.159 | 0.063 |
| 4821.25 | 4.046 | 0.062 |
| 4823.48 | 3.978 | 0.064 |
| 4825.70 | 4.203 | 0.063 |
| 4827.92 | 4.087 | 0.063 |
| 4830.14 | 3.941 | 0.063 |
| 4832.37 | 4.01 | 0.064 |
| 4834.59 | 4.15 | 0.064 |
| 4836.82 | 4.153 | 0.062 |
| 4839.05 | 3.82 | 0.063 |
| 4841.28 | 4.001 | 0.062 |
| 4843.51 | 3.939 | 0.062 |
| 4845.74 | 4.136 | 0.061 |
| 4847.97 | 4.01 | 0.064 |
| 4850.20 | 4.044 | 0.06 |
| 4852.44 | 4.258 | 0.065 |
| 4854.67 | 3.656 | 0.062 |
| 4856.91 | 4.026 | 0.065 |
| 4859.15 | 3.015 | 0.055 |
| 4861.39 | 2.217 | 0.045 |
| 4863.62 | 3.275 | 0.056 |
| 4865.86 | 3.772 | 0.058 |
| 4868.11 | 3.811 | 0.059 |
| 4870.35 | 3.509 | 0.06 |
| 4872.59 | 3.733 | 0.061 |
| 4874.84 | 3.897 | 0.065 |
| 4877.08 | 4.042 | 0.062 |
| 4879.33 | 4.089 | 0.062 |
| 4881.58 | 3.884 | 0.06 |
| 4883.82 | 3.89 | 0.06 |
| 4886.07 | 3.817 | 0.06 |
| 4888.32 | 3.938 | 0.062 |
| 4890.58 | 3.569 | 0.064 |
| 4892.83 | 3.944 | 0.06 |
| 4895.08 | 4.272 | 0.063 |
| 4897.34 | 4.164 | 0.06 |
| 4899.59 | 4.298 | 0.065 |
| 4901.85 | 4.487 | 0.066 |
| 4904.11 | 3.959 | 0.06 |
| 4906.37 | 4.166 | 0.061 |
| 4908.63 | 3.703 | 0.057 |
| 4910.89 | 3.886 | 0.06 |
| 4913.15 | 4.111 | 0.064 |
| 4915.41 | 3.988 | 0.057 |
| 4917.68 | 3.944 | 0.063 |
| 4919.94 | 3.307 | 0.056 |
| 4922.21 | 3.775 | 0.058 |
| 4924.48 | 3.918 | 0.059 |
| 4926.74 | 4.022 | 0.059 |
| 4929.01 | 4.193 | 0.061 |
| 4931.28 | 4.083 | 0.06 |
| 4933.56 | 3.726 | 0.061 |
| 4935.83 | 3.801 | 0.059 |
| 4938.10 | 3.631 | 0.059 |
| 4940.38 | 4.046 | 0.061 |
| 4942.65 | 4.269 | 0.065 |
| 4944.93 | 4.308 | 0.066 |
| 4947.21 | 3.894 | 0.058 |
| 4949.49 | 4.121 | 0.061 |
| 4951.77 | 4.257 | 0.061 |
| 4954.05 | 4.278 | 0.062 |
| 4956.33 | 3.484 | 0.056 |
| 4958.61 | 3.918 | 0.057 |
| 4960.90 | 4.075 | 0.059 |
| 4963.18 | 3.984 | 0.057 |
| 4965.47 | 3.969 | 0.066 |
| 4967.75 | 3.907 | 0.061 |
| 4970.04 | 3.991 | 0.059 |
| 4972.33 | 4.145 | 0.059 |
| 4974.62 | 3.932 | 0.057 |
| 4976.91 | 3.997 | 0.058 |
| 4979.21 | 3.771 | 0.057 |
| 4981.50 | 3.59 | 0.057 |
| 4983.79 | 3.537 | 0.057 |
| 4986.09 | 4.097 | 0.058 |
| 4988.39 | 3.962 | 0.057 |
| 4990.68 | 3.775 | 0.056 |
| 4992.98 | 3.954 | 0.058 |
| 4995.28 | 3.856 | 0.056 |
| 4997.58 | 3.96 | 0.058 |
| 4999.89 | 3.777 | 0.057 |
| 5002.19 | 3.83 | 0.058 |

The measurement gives 3.9 AA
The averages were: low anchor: 4.18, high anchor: 3.98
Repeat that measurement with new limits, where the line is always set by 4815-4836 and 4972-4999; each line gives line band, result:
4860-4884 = 2.5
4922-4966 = -0.6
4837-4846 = 0.3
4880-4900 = 0.3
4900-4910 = -0.2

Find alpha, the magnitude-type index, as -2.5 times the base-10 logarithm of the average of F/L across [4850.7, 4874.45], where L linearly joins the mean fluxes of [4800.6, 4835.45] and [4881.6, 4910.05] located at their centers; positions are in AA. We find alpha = 0.148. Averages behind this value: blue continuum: 4.15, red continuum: 4.01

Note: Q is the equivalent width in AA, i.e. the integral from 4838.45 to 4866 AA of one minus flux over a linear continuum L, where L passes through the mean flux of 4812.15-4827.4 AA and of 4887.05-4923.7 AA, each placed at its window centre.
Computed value 2.8 AA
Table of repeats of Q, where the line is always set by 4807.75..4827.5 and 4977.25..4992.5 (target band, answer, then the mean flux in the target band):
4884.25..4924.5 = 0.5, 3.96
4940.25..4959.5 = -0.8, 4.07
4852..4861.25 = 1.3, 3.54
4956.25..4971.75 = -0.3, 3.94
